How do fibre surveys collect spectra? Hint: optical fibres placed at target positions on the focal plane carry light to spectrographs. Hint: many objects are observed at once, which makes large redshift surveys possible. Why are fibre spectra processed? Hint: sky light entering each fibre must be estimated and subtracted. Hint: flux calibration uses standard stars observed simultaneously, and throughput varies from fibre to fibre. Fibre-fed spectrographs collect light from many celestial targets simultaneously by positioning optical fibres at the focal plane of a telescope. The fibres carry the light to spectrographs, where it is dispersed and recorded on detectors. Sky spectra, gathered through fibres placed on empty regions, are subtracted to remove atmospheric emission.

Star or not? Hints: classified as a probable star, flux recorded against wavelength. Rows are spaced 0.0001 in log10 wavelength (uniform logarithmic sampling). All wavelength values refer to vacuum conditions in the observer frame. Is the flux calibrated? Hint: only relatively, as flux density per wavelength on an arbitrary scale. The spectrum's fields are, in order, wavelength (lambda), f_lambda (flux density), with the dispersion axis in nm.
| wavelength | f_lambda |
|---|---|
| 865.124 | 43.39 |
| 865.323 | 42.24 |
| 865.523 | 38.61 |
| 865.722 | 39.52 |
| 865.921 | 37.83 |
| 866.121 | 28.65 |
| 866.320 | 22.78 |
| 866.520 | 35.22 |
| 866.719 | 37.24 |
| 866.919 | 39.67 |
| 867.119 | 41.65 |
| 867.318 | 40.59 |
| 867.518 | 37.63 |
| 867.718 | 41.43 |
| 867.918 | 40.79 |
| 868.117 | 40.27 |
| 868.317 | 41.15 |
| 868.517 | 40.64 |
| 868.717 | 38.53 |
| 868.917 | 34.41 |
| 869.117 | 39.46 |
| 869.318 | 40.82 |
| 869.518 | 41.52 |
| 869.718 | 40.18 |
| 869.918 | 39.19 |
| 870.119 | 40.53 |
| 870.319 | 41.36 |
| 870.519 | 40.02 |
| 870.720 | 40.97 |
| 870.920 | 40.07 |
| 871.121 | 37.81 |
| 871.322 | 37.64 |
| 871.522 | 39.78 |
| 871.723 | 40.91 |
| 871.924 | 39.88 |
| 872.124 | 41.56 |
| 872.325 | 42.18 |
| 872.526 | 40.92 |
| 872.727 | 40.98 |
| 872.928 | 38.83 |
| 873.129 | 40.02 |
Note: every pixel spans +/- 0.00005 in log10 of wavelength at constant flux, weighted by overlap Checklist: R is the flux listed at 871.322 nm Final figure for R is 37.64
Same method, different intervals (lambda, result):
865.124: 43.39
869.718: 40.18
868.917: 34.41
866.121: 28.65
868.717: 38.53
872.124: 41.56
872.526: 40.92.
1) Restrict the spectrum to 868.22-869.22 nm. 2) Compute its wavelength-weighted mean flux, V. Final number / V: 38.8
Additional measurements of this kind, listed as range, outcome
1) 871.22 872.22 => 40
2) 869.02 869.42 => 40.1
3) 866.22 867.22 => 35.3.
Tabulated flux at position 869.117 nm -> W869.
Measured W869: 39.46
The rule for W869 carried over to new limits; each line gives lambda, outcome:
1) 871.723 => 40.91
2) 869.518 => 41.52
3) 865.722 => 39.52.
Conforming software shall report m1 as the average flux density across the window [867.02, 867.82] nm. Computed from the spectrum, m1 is 40.3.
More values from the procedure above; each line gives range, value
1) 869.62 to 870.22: 40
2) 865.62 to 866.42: 32.2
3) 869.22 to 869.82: 40.9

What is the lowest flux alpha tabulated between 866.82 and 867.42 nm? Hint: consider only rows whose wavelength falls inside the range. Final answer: 39.67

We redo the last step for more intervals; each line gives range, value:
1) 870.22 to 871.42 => 37.64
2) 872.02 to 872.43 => 41.56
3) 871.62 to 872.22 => 39.88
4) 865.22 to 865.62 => 38.61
